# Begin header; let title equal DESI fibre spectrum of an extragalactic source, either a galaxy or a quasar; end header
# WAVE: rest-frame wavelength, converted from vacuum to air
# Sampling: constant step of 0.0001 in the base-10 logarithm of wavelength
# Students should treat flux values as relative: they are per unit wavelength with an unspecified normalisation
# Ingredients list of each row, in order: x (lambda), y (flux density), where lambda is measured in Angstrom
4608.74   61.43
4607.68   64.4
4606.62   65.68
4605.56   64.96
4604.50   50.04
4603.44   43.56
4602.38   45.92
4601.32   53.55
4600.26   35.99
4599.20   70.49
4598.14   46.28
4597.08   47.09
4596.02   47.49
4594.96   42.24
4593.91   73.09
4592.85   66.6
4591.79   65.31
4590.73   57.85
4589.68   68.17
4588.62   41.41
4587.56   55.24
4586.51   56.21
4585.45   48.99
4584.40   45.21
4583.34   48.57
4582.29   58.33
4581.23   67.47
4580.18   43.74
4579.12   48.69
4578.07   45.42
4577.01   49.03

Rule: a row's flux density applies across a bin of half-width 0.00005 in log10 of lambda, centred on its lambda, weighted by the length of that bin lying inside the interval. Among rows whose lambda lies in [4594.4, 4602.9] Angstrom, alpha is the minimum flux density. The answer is 35.99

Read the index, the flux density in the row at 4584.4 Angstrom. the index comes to 45.21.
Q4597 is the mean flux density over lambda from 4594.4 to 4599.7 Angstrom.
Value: 50.8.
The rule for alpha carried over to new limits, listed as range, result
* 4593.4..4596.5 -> 42.24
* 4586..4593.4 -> 41.41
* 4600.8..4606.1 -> 43.56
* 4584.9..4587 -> 48.99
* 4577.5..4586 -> 43.74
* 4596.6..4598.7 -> 46.28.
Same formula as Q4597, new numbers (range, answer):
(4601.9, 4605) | 46.5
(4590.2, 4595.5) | 61.1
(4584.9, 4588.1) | 53.4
